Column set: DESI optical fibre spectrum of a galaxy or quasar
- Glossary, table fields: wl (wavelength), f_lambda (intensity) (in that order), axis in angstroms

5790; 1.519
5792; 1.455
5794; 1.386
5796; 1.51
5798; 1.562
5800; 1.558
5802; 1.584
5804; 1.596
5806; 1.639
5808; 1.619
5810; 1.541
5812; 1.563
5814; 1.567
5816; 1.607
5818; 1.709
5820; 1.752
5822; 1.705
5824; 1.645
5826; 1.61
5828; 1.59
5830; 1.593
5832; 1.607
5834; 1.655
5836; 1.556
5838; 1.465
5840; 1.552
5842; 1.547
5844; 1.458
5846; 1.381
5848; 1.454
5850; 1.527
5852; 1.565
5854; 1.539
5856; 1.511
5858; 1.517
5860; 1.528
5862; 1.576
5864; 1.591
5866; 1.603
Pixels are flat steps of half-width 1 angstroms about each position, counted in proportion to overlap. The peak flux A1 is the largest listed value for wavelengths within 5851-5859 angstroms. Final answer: 1.565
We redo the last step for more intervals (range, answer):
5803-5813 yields 1.639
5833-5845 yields 1.655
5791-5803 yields 1.584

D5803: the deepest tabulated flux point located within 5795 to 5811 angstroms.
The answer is 1.51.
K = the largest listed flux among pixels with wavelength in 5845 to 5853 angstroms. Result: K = 1.565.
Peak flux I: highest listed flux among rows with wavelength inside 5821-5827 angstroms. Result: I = 1.705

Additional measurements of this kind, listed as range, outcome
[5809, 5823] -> 1.752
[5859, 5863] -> 1.576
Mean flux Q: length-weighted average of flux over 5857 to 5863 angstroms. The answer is 1.54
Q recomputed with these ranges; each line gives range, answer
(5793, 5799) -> 1.49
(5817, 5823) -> 1.72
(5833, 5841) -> 1.56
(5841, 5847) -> 1.46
